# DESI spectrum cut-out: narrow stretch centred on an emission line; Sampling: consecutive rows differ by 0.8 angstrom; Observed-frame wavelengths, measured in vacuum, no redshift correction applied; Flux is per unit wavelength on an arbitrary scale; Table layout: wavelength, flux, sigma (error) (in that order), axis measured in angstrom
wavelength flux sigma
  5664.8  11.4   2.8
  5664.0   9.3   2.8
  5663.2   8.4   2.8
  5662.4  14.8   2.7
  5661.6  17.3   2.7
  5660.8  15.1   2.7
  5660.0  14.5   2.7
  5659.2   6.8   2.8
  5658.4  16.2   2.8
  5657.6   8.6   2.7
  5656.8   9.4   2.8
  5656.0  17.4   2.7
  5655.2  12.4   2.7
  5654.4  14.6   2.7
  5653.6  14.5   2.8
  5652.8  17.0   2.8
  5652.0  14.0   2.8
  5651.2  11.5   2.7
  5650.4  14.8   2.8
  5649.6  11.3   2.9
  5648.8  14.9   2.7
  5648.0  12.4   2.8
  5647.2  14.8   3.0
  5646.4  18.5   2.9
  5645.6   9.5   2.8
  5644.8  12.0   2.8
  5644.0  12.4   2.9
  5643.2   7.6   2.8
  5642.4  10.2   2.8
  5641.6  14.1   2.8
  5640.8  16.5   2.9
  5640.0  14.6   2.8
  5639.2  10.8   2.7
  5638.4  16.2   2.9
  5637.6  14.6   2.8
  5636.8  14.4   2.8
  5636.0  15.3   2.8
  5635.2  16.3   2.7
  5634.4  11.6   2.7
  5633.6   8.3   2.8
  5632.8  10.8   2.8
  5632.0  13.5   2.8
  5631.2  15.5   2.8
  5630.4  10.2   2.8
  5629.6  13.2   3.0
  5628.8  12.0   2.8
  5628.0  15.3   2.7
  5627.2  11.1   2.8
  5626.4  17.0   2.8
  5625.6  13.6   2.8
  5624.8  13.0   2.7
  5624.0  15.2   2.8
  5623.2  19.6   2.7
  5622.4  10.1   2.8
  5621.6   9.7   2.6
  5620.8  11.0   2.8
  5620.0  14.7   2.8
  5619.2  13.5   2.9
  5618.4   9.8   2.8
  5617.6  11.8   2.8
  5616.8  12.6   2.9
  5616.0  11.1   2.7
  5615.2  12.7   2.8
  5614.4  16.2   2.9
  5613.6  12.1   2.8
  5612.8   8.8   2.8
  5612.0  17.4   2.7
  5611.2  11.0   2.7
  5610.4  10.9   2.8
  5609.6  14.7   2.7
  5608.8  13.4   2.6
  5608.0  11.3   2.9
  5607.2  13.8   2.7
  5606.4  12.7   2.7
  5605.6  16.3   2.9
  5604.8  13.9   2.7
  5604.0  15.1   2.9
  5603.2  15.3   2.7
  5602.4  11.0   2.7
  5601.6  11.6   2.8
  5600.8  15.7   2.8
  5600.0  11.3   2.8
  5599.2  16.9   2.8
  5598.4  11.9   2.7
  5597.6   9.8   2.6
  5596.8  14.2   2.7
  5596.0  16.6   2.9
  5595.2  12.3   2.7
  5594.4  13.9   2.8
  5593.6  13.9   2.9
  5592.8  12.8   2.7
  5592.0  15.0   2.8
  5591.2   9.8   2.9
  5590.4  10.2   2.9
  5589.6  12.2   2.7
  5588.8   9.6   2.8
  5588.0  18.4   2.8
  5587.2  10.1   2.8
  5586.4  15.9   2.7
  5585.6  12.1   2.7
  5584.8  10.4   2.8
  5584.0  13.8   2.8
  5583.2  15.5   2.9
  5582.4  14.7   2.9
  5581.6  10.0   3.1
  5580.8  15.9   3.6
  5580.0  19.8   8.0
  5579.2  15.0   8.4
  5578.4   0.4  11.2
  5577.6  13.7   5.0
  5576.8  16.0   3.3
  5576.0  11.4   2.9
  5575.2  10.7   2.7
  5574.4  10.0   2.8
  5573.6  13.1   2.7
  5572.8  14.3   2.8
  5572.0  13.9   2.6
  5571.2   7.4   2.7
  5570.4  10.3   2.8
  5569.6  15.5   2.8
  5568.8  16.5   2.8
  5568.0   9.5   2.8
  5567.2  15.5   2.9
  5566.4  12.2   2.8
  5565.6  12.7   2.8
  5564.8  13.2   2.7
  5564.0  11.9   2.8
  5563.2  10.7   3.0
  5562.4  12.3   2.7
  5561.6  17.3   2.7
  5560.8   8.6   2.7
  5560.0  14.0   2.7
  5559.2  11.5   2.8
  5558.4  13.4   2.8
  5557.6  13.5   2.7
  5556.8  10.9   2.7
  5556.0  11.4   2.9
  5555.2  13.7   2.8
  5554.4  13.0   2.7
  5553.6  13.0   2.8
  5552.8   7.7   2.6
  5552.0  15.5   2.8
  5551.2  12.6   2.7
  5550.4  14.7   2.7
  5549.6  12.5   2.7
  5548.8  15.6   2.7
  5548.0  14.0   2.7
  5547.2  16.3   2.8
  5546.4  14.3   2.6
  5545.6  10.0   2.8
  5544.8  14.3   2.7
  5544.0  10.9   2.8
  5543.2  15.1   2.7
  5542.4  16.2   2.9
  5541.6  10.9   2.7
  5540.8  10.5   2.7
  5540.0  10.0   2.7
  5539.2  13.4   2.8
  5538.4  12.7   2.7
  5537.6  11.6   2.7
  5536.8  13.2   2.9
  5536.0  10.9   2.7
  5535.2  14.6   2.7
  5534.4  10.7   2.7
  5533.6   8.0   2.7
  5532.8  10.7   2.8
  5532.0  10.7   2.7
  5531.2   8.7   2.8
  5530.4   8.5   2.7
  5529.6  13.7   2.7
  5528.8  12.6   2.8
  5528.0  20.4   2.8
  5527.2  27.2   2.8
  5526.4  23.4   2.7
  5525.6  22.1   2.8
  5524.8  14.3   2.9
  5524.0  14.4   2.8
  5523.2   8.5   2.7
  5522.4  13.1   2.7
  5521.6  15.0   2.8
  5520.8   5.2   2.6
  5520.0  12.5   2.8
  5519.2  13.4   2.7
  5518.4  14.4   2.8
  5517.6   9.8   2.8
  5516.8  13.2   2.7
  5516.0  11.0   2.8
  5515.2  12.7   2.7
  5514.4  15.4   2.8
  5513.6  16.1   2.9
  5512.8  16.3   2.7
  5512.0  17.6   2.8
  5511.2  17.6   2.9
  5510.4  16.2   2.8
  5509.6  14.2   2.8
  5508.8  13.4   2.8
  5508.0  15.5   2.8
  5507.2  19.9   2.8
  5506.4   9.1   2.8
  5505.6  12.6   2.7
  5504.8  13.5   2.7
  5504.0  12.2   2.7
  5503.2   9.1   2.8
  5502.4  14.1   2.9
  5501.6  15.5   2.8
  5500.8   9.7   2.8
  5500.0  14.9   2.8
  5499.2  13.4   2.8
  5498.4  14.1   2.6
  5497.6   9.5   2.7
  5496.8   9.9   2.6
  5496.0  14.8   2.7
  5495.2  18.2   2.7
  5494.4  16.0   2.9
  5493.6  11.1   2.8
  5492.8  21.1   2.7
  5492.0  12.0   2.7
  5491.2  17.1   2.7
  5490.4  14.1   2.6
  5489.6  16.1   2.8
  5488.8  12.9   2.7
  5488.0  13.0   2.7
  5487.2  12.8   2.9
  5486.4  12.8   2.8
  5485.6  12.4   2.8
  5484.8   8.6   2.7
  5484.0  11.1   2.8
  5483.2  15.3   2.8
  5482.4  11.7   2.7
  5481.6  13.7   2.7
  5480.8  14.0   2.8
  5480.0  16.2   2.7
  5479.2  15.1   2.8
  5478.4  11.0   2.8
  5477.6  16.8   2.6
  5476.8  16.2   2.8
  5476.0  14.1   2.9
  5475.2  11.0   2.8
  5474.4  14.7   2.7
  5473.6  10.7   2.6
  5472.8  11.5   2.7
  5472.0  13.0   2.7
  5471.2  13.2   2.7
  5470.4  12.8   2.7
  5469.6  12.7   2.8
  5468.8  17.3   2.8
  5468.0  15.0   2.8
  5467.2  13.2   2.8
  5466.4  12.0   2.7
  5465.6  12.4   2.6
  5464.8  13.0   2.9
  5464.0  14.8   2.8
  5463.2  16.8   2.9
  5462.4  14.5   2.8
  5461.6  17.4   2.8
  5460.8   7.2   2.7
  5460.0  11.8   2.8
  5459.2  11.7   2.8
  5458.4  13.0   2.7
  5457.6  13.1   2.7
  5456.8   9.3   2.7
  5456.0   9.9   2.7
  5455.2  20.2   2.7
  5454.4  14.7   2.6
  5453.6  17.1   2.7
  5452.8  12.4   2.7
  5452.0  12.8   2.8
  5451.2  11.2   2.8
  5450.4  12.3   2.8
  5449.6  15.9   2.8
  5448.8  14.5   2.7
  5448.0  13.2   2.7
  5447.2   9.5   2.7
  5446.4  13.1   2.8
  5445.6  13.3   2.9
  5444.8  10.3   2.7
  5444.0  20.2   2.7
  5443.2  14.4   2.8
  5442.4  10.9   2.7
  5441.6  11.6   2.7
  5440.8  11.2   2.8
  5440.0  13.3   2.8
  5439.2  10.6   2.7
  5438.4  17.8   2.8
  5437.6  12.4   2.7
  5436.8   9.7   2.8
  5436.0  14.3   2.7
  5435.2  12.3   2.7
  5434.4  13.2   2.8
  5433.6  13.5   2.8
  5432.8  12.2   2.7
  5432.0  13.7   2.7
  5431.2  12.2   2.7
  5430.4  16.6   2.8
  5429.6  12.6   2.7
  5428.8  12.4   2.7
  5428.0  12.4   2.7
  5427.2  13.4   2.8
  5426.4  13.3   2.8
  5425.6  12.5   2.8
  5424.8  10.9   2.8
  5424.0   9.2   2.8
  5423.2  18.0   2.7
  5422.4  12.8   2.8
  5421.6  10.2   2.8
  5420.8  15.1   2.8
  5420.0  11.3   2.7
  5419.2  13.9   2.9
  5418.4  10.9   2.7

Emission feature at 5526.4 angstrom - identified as H-beta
